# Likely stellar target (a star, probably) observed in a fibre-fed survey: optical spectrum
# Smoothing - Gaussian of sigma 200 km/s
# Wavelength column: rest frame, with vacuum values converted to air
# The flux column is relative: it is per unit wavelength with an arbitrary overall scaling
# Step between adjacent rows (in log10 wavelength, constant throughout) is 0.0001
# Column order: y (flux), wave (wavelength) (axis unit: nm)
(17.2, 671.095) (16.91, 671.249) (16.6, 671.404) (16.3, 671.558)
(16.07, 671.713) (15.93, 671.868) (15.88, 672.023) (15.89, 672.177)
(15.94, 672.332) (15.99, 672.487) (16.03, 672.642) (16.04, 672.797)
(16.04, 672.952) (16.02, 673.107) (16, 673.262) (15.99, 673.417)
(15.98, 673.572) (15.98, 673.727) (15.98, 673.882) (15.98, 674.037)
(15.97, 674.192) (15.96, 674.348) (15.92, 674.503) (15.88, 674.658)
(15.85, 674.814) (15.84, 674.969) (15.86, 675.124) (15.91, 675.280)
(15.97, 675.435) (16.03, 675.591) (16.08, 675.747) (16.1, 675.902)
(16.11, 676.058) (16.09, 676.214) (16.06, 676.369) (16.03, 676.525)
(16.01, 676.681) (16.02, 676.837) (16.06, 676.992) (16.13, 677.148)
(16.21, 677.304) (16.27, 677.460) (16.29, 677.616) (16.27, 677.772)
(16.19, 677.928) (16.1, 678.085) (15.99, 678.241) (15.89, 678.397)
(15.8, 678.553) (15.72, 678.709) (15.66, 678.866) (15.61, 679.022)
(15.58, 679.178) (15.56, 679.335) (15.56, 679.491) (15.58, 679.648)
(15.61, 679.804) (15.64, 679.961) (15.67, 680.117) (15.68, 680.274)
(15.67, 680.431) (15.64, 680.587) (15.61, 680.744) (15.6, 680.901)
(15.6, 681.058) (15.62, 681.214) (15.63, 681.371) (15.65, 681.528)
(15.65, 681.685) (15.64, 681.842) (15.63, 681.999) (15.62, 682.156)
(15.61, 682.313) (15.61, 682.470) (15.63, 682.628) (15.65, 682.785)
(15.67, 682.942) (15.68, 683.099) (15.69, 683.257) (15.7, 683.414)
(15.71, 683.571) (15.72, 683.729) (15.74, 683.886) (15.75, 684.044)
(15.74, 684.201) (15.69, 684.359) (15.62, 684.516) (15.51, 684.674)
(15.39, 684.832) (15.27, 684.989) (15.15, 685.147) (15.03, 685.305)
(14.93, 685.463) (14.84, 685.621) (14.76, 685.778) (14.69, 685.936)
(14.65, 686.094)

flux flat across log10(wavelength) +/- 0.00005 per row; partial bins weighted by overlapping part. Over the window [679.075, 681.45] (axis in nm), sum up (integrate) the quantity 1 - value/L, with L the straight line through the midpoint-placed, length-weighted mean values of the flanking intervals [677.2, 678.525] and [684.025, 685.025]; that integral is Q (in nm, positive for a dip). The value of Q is 0.05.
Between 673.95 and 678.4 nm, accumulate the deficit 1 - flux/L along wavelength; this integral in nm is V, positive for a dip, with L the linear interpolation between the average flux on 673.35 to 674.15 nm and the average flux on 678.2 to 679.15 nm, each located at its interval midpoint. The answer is -0.043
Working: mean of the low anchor 16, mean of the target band 16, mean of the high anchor 15.8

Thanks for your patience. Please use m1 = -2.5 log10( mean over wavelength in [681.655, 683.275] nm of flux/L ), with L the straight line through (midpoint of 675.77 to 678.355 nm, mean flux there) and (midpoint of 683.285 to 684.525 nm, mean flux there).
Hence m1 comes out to 0.01 mag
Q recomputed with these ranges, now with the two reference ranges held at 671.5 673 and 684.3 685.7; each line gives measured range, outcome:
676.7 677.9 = -0.035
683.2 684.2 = -0.024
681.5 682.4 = -0.011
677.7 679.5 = -0.023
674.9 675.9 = -0.009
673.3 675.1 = -0.006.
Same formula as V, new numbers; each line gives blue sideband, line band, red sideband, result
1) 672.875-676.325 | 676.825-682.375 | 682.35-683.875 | 0.007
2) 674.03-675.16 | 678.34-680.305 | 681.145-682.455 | 0.009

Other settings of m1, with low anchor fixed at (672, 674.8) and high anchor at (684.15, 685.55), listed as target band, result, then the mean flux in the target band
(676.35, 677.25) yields -0.018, 16.1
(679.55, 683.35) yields -0.007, 15.6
